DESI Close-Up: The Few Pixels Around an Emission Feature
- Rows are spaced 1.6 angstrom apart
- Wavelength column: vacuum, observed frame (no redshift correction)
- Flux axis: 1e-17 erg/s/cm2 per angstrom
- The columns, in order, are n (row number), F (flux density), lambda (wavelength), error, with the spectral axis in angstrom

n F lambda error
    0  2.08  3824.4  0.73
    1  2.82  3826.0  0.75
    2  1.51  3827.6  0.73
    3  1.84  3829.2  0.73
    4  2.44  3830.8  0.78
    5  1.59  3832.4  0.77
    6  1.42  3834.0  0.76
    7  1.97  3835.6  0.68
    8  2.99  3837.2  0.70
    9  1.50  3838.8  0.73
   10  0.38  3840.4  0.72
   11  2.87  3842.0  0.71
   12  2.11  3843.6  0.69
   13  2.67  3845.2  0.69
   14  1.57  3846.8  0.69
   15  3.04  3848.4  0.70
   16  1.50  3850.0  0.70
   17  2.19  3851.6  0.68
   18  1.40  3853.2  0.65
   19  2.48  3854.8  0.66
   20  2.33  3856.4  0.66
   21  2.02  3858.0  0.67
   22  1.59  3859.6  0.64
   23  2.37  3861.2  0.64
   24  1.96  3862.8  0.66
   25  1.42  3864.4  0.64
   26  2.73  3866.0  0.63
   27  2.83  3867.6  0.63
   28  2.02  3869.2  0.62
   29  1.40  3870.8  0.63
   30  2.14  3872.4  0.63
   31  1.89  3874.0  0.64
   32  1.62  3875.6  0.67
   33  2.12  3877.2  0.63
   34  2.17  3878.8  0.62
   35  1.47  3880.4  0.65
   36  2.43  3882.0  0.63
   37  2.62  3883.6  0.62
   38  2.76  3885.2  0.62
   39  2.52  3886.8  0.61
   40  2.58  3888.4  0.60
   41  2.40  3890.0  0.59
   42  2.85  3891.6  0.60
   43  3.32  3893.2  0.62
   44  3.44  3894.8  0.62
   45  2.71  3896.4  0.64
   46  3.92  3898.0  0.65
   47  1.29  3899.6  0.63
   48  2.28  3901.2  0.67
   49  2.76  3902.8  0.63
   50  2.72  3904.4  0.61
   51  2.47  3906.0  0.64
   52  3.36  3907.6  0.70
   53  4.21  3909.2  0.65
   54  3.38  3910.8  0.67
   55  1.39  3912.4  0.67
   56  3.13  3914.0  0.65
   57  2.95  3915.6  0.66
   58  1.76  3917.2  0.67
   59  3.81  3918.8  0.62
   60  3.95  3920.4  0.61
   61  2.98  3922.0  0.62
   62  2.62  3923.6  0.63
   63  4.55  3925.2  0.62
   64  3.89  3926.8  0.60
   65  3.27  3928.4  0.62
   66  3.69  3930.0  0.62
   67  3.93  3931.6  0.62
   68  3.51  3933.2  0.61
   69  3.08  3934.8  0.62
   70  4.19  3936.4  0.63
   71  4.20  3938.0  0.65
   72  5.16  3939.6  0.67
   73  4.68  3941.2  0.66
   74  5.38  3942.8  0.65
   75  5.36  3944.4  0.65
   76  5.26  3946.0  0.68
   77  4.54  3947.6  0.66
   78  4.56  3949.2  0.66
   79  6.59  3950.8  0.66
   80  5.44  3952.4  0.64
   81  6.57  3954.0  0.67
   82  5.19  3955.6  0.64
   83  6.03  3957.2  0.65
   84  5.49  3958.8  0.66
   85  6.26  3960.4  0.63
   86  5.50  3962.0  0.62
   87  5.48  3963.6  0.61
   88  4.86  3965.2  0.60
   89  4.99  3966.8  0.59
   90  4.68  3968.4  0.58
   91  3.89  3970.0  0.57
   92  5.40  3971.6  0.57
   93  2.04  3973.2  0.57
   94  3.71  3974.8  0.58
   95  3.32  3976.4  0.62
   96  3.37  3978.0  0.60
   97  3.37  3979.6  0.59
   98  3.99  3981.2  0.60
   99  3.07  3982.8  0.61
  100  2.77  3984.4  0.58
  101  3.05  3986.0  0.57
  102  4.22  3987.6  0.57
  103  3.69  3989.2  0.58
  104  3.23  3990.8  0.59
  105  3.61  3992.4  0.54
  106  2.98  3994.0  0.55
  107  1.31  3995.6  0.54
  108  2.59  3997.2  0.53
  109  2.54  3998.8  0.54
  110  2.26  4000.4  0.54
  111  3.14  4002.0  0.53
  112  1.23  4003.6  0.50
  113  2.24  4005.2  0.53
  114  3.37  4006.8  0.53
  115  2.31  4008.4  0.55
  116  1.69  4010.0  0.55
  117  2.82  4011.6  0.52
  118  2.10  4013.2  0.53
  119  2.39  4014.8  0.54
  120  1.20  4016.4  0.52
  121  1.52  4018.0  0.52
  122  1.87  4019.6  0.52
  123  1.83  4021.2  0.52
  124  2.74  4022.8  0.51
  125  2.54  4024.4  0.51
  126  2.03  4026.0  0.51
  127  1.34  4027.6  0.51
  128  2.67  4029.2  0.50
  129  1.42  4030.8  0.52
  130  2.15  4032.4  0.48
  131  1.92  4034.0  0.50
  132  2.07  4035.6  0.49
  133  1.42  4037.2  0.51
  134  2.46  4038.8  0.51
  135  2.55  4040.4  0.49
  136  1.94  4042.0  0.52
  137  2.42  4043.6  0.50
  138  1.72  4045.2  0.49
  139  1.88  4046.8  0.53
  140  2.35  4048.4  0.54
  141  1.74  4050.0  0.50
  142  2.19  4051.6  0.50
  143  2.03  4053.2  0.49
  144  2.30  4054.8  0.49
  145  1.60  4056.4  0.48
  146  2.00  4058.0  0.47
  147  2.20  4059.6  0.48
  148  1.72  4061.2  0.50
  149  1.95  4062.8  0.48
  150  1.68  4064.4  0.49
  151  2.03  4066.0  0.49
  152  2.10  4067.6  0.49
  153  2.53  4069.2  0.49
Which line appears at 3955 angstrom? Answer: C IV 1549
